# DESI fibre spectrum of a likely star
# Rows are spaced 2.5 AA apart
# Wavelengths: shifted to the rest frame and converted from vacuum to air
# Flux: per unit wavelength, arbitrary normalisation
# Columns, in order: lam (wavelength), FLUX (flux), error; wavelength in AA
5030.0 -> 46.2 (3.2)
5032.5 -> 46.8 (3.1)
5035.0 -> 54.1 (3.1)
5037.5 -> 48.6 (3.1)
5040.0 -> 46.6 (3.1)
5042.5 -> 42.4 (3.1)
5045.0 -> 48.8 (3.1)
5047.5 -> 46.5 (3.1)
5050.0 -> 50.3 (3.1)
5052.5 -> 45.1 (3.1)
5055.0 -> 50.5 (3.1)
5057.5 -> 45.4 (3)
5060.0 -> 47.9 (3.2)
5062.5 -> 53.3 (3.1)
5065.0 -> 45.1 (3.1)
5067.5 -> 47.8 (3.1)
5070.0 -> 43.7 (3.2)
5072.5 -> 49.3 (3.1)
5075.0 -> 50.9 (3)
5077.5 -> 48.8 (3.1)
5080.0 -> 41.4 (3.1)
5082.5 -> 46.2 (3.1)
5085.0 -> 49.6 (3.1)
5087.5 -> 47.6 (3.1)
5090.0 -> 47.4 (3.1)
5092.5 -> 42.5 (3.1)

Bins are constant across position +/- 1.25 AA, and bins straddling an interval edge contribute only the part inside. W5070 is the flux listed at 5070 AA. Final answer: 43.7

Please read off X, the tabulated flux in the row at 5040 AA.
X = 46.6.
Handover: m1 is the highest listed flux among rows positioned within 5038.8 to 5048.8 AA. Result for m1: 48.8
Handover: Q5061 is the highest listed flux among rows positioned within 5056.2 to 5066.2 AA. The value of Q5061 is 53.3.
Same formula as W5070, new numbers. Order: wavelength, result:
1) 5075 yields 50.9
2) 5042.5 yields 42.4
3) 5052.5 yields 45.1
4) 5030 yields 46.2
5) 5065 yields 45.1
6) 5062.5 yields 53.3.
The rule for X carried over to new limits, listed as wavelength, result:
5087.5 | 47.6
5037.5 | 48.6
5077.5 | 48.8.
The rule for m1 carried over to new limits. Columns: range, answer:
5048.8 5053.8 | 50.3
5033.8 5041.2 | 54.1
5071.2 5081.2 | 50.9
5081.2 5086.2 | 49.6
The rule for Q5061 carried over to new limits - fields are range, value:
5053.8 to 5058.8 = 50.5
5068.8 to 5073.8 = 49.3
